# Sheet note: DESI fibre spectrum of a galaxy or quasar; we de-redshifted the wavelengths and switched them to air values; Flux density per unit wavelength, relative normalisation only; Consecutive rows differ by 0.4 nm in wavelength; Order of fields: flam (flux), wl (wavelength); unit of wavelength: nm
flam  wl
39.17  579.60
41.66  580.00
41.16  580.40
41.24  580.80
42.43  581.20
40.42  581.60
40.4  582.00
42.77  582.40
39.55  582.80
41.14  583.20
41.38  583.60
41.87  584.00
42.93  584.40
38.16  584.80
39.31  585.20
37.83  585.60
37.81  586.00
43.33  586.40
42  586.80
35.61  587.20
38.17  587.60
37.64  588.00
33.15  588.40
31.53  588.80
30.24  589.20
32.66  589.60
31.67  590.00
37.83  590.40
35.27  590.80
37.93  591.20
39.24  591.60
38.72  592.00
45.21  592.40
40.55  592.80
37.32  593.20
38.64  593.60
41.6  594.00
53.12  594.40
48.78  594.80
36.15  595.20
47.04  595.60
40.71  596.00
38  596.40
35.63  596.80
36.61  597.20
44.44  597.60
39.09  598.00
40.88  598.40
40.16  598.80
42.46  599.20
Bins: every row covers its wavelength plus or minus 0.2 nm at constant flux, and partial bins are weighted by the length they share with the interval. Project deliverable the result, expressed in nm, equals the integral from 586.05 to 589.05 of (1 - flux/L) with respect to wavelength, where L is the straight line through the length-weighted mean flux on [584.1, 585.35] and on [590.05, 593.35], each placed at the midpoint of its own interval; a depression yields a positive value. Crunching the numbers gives 0.18 nm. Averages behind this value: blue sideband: 40.3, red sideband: 38.7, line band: 37.3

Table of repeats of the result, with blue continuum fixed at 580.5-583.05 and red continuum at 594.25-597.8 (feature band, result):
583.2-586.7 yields 0.08 nm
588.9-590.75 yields 0.38 nm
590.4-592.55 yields 0.14 nm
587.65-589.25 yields 0.30 nm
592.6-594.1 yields 0.09 nm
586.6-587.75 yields 0.08 nm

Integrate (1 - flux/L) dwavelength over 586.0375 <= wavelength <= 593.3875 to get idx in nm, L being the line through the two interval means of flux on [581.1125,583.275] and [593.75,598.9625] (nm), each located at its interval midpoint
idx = 0.76 nm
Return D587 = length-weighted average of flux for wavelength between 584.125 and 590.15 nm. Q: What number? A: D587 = 36.9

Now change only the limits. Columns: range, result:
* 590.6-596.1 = 41.5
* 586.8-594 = 36.8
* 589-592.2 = 35.4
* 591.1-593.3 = 40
